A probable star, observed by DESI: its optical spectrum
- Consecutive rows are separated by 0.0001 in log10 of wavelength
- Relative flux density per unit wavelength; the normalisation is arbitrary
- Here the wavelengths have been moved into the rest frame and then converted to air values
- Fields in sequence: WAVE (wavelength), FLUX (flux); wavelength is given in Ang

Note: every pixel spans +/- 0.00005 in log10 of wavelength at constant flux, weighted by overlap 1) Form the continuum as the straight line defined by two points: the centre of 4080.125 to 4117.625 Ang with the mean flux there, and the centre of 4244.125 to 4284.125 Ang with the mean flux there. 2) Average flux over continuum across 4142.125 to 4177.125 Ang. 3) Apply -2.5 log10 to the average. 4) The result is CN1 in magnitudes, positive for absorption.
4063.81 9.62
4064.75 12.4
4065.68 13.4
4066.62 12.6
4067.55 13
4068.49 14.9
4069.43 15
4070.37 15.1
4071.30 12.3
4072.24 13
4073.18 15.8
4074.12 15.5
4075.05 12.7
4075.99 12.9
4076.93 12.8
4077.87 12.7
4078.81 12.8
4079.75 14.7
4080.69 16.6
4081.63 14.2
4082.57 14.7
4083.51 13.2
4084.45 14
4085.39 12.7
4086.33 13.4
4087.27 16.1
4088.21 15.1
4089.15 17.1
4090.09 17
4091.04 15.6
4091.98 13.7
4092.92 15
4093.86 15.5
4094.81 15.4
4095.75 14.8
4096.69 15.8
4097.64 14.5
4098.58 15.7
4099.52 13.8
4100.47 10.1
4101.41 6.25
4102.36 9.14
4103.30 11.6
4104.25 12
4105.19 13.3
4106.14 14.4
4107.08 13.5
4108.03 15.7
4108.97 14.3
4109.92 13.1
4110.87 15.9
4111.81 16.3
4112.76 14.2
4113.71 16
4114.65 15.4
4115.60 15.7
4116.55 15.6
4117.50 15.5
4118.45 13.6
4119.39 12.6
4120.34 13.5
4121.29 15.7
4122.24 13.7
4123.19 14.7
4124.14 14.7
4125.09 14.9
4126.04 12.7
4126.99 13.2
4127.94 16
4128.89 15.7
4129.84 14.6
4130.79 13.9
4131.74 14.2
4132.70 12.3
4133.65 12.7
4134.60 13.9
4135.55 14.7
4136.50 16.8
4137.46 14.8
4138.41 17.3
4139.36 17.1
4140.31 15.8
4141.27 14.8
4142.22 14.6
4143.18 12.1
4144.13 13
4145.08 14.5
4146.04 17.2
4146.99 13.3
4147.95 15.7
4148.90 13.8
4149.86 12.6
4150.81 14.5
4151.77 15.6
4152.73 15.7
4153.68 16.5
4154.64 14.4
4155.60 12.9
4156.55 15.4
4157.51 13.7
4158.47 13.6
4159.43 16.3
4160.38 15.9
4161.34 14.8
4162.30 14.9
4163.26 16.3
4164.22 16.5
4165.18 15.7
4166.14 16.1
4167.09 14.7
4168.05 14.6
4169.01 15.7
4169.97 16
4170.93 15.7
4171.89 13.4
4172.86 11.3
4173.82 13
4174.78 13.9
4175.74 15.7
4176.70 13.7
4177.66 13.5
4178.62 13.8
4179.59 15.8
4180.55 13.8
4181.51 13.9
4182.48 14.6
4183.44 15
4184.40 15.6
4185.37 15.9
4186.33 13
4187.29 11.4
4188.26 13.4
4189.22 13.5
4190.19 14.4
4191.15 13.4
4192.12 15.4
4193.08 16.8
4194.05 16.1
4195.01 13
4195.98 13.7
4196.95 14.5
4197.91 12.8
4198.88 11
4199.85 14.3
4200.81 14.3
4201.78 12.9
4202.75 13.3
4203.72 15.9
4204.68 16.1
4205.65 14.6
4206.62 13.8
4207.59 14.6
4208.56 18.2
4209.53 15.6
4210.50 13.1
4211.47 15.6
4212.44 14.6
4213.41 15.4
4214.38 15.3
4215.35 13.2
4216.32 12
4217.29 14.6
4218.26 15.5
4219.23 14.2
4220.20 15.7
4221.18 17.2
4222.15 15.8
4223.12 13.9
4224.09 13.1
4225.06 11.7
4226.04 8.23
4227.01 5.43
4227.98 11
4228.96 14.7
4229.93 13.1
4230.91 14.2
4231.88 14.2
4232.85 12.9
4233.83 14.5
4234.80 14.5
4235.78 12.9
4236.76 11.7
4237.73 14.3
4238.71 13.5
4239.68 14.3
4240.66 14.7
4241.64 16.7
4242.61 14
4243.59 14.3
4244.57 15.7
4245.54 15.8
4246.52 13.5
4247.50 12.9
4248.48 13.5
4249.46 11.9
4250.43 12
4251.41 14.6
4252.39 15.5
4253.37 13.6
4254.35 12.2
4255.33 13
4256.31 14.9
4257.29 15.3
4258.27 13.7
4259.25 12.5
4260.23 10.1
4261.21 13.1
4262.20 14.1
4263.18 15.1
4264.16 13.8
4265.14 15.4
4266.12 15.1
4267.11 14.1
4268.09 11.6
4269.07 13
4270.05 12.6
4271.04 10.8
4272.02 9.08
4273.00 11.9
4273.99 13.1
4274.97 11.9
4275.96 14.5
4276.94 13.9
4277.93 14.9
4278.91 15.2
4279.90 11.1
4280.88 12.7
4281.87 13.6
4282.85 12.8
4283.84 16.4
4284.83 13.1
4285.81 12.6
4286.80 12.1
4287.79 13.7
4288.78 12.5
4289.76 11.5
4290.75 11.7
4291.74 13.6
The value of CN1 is -0.05 mag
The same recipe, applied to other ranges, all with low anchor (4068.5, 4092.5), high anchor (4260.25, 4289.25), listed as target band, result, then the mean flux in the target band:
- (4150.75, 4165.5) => -0.096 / 15.2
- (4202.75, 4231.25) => -0.036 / 14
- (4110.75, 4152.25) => -0.046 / 14.7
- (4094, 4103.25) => 0.111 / 12.9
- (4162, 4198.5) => -0.055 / 14.5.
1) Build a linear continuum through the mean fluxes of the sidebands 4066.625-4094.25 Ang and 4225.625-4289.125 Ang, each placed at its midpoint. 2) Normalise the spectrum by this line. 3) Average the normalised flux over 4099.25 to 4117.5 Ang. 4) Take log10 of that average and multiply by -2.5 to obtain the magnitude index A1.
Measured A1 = 0.05 mag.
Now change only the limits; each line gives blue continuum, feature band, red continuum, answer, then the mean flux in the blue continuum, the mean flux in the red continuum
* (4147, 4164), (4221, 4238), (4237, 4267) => 0.10 mag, 14.8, 14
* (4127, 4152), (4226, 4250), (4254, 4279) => 0.01 mag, 14.6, 13.2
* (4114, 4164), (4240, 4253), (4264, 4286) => -0.06 mag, 14.7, 13.2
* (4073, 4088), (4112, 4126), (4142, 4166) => -0.02 mag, 14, 14.8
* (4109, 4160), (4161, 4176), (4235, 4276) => -0.04 mag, 14.7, 13.5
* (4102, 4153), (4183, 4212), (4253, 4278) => -0.05 mag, 14.4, 13.2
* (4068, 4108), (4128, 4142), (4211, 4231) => -0.09 mag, 13.9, 13.5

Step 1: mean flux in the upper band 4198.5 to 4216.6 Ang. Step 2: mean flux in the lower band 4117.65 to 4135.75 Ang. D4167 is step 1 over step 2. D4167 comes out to 1.03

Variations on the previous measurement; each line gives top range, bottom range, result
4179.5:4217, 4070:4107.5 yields 1.03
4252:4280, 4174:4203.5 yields 0.94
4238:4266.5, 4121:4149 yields 0.95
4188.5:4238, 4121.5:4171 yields 0.94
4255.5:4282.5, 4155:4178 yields 0.90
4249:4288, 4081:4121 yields 0.94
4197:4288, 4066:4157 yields 0.95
